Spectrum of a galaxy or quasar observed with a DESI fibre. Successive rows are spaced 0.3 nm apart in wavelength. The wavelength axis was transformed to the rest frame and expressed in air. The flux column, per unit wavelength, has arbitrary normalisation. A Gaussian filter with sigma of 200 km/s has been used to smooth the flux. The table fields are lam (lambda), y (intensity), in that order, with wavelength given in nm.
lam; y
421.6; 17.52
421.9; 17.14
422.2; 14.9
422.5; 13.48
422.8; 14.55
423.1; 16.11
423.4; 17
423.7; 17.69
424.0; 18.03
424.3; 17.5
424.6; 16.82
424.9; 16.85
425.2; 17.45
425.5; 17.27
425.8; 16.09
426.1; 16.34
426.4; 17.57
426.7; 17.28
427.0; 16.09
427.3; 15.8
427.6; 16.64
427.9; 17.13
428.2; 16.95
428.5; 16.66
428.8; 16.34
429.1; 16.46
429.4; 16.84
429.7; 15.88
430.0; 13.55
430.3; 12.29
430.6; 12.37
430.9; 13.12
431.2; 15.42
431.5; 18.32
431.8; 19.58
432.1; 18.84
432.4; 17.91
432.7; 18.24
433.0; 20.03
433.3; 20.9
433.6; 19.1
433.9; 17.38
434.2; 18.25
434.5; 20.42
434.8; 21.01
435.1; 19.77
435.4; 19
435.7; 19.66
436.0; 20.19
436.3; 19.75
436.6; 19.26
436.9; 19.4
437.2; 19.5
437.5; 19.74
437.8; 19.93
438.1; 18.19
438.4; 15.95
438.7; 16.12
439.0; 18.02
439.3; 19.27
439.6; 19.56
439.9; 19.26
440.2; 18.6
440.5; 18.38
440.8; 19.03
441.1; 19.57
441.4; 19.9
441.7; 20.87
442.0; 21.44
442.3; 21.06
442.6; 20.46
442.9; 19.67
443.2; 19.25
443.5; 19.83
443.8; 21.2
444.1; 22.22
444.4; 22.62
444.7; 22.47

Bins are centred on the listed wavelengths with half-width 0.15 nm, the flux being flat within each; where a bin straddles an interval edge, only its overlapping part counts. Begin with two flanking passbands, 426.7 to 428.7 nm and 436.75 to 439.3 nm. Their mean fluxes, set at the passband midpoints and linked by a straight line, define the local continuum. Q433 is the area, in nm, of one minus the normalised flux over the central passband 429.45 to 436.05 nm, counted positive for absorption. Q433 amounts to -0.082 nm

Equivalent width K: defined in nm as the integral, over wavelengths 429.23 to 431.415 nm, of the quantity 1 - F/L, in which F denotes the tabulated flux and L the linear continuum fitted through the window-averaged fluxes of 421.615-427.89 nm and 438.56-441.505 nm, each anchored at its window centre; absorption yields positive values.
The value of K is 0.38 nm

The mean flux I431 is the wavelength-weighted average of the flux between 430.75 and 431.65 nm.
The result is 15.6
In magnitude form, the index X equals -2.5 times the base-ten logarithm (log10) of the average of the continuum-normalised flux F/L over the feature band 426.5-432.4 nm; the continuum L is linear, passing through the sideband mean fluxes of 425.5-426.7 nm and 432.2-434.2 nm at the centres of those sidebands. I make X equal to 0.10 mag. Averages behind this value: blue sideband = 16.8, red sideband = 18.9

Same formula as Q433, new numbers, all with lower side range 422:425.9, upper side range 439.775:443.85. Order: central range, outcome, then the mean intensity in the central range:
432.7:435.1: -0.15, 19.5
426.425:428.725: 0.06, 16.7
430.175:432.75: 0.25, 16.2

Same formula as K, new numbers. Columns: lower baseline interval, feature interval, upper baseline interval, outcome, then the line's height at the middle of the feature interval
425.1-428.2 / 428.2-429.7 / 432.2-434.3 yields 0.08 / 17.5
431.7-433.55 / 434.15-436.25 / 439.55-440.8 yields -0.08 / 19.1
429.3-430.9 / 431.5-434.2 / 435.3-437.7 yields -0.42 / 16.4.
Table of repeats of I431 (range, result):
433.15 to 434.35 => 18.9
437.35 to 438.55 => 18.5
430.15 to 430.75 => 12.3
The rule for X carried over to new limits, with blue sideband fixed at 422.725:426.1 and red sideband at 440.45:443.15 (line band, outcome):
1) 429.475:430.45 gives 0.26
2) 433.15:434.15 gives -0.03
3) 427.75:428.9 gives 0.05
